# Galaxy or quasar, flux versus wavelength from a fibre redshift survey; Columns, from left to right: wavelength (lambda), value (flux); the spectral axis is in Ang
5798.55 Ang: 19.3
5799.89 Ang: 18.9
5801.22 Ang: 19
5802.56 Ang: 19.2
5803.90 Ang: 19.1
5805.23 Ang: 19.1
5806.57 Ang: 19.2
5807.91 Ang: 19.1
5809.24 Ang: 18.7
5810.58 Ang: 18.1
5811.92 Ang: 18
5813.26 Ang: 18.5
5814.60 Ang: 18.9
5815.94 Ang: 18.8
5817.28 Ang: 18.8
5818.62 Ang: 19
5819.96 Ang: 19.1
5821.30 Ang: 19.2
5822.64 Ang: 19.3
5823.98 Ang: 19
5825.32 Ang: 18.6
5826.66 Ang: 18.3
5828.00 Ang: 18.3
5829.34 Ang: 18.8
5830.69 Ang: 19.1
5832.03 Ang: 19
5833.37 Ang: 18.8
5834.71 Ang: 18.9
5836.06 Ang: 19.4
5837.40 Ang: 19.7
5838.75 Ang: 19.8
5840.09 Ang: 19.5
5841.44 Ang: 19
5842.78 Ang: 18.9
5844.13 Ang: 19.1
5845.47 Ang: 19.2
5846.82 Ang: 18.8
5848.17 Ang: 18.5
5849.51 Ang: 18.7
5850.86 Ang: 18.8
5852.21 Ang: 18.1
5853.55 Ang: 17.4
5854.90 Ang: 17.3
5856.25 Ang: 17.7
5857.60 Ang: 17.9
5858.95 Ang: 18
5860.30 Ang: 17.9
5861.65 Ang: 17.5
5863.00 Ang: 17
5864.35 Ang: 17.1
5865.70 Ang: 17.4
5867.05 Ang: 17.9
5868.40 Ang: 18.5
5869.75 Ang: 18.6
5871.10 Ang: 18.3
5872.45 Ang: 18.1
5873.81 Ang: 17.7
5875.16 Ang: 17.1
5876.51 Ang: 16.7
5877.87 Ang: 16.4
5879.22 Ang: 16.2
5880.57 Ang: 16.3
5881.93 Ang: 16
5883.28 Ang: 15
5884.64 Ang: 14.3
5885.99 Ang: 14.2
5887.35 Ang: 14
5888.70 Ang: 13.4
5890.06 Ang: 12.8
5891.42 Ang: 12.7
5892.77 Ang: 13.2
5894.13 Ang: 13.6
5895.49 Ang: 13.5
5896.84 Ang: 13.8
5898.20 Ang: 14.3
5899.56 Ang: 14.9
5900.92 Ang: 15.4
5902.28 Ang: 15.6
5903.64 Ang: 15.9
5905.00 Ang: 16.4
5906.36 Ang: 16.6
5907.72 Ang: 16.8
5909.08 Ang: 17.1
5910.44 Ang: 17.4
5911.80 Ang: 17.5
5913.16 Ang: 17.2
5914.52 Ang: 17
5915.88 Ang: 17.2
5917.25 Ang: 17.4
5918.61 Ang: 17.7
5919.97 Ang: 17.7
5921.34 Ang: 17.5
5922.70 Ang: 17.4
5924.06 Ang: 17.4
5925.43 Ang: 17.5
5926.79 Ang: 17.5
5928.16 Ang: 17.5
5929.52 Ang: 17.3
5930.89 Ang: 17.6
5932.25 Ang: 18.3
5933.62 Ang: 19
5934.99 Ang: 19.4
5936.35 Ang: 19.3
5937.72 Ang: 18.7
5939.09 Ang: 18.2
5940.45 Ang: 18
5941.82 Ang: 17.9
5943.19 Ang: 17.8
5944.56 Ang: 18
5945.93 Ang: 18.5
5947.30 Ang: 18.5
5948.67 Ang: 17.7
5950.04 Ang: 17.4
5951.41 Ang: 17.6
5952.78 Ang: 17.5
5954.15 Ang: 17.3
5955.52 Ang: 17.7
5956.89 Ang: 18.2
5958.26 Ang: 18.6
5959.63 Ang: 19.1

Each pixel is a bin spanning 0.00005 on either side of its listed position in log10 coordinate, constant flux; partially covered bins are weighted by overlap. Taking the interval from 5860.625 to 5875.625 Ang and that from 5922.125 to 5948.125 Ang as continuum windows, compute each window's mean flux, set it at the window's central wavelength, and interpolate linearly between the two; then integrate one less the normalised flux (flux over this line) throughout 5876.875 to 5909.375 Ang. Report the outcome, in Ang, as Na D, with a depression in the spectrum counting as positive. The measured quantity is 5.4 Ang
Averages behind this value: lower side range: 17.8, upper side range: 18.1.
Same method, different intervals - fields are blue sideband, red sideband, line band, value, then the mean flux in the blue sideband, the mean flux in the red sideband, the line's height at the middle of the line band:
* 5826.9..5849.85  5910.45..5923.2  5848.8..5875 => 0.9 Ang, 19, 17.4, 18.5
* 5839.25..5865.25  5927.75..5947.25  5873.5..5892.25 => 3.2 Ang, 18.2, 18.3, 18.2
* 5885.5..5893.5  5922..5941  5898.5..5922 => -1.6 Ang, 13.4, 18.1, 15.7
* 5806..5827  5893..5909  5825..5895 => -1.6 Ang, 18.8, 15.2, 16.9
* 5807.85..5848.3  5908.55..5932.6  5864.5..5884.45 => 1.2 Ang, 18.9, 17.5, 18.2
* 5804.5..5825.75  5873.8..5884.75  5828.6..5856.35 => -1.7 Ang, 18.8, 16.2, 17.7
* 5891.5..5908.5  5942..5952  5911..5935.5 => -1.9 Ang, 14.9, 17.9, 16.4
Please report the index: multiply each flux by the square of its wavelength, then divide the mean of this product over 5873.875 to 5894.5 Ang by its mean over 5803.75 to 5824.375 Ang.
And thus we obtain 0.81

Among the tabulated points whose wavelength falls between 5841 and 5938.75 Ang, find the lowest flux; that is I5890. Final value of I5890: 12.7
